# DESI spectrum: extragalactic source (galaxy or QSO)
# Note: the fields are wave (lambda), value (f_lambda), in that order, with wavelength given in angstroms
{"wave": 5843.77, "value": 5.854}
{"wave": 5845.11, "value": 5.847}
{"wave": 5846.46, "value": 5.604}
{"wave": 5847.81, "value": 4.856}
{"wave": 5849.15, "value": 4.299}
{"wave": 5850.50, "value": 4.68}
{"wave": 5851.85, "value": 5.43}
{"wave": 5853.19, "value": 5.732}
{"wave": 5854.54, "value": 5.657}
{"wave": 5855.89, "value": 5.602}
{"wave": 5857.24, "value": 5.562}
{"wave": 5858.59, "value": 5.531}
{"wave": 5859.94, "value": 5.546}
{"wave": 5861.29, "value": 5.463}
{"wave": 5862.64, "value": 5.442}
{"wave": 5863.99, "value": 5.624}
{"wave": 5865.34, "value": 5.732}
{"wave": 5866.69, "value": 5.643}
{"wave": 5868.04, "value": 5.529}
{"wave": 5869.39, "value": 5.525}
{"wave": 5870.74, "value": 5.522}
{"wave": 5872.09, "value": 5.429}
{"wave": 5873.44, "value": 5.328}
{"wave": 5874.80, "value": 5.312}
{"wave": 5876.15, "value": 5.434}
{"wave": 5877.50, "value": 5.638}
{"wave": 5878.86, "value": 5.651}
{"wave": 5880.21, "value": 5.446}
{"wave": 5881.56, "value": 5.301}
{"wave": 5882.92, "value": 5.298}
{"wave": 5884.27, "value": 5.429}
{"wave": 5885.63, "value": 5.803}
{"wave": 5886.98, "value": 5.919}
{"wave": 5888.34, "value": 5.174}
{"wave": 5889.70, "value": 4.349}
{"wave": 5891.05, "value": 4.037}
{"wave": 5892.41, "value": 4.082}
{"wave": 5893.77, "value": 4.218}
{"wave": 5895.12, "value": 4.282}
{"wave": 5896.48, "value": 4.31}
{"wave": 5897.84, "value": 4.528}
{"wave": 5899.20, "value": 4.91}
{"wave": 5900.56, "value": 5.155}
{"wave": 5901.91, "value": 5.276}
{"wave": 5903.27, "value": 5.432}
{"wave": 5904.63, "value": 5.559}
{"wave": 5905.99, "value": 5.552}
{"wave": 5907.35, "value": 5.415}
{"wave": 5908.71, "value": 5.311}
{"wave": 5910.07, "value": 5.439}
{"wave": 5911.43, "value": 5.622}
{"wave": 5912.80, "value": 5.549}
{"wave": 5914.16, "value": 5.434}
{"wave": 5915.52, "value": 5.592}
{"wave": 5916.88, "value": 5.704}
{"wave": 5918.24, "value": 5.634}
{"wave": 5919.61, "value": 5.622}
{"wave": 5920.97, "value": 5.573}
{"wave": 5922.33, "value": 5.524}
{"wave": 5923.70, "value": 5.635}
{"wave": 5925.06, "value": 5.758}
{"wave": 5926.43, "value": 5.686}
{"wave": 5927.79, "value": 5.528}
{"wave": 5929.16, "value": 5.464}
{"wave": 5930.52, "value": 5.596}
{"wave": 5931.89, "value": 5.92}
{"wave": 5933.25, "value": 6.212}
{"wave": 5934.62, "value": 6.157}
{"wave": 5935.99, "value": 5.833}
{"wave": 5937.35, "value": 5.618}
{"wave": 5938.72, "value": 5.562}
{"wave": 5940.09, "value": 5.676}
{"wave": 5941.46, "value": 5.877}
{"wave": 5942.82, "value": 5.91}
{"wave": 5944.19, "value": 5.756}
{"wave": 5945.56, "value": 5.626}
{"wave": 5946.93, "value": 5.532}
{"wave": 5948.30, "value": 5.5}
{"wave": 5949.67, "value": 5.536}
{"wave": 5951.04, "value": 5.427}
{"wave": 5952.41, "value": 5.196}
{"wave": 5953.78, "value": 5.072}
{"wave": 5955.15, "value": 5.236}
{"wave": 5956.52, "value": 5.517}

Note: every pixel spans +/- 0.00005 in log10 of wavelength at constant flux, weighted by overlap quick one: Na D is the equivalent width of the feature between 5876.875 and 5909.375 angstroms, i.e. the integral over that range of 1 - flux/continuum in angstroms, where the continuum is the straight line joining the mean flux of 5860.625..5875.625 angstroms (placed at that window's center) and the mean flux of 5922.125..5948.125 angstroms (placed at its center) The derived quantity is 2.9 angstroms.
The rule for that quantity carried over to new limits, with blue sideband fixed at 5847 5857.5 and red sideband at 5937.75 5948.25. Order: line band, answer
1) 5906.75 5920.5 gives 0.0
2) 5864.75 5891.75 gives -0.1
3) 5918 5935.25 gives -0.3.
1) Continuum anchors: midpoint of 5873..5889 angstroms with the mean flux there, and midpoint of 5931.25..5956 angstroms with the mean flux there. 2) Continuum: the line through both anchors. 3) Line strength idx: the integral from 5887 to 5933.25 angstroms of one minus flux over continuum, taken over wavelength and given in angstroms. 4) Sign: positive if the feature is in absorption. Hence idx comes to 2.5 angstroms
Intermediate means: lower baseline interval 5.48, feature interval 5.26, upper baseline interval 5.65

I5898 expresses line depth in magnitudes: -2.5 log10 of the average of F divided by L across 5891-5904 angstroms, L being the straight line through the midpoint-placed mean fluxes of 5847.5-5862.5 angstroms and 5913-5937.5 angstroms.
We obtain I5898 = 0.19 mag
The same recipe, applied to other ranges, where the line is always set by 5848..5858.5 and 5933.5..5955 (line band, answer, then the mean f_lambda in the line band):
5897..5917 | 0.027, 5.35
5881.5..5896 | 0.113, 4.87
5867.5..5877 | -0.020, 5.45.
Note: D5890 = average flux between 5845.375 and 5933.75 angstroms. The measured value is 5.36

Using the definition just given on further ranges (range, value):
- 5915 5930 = 5.61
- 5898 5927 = 5.48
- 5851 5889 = 5.52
